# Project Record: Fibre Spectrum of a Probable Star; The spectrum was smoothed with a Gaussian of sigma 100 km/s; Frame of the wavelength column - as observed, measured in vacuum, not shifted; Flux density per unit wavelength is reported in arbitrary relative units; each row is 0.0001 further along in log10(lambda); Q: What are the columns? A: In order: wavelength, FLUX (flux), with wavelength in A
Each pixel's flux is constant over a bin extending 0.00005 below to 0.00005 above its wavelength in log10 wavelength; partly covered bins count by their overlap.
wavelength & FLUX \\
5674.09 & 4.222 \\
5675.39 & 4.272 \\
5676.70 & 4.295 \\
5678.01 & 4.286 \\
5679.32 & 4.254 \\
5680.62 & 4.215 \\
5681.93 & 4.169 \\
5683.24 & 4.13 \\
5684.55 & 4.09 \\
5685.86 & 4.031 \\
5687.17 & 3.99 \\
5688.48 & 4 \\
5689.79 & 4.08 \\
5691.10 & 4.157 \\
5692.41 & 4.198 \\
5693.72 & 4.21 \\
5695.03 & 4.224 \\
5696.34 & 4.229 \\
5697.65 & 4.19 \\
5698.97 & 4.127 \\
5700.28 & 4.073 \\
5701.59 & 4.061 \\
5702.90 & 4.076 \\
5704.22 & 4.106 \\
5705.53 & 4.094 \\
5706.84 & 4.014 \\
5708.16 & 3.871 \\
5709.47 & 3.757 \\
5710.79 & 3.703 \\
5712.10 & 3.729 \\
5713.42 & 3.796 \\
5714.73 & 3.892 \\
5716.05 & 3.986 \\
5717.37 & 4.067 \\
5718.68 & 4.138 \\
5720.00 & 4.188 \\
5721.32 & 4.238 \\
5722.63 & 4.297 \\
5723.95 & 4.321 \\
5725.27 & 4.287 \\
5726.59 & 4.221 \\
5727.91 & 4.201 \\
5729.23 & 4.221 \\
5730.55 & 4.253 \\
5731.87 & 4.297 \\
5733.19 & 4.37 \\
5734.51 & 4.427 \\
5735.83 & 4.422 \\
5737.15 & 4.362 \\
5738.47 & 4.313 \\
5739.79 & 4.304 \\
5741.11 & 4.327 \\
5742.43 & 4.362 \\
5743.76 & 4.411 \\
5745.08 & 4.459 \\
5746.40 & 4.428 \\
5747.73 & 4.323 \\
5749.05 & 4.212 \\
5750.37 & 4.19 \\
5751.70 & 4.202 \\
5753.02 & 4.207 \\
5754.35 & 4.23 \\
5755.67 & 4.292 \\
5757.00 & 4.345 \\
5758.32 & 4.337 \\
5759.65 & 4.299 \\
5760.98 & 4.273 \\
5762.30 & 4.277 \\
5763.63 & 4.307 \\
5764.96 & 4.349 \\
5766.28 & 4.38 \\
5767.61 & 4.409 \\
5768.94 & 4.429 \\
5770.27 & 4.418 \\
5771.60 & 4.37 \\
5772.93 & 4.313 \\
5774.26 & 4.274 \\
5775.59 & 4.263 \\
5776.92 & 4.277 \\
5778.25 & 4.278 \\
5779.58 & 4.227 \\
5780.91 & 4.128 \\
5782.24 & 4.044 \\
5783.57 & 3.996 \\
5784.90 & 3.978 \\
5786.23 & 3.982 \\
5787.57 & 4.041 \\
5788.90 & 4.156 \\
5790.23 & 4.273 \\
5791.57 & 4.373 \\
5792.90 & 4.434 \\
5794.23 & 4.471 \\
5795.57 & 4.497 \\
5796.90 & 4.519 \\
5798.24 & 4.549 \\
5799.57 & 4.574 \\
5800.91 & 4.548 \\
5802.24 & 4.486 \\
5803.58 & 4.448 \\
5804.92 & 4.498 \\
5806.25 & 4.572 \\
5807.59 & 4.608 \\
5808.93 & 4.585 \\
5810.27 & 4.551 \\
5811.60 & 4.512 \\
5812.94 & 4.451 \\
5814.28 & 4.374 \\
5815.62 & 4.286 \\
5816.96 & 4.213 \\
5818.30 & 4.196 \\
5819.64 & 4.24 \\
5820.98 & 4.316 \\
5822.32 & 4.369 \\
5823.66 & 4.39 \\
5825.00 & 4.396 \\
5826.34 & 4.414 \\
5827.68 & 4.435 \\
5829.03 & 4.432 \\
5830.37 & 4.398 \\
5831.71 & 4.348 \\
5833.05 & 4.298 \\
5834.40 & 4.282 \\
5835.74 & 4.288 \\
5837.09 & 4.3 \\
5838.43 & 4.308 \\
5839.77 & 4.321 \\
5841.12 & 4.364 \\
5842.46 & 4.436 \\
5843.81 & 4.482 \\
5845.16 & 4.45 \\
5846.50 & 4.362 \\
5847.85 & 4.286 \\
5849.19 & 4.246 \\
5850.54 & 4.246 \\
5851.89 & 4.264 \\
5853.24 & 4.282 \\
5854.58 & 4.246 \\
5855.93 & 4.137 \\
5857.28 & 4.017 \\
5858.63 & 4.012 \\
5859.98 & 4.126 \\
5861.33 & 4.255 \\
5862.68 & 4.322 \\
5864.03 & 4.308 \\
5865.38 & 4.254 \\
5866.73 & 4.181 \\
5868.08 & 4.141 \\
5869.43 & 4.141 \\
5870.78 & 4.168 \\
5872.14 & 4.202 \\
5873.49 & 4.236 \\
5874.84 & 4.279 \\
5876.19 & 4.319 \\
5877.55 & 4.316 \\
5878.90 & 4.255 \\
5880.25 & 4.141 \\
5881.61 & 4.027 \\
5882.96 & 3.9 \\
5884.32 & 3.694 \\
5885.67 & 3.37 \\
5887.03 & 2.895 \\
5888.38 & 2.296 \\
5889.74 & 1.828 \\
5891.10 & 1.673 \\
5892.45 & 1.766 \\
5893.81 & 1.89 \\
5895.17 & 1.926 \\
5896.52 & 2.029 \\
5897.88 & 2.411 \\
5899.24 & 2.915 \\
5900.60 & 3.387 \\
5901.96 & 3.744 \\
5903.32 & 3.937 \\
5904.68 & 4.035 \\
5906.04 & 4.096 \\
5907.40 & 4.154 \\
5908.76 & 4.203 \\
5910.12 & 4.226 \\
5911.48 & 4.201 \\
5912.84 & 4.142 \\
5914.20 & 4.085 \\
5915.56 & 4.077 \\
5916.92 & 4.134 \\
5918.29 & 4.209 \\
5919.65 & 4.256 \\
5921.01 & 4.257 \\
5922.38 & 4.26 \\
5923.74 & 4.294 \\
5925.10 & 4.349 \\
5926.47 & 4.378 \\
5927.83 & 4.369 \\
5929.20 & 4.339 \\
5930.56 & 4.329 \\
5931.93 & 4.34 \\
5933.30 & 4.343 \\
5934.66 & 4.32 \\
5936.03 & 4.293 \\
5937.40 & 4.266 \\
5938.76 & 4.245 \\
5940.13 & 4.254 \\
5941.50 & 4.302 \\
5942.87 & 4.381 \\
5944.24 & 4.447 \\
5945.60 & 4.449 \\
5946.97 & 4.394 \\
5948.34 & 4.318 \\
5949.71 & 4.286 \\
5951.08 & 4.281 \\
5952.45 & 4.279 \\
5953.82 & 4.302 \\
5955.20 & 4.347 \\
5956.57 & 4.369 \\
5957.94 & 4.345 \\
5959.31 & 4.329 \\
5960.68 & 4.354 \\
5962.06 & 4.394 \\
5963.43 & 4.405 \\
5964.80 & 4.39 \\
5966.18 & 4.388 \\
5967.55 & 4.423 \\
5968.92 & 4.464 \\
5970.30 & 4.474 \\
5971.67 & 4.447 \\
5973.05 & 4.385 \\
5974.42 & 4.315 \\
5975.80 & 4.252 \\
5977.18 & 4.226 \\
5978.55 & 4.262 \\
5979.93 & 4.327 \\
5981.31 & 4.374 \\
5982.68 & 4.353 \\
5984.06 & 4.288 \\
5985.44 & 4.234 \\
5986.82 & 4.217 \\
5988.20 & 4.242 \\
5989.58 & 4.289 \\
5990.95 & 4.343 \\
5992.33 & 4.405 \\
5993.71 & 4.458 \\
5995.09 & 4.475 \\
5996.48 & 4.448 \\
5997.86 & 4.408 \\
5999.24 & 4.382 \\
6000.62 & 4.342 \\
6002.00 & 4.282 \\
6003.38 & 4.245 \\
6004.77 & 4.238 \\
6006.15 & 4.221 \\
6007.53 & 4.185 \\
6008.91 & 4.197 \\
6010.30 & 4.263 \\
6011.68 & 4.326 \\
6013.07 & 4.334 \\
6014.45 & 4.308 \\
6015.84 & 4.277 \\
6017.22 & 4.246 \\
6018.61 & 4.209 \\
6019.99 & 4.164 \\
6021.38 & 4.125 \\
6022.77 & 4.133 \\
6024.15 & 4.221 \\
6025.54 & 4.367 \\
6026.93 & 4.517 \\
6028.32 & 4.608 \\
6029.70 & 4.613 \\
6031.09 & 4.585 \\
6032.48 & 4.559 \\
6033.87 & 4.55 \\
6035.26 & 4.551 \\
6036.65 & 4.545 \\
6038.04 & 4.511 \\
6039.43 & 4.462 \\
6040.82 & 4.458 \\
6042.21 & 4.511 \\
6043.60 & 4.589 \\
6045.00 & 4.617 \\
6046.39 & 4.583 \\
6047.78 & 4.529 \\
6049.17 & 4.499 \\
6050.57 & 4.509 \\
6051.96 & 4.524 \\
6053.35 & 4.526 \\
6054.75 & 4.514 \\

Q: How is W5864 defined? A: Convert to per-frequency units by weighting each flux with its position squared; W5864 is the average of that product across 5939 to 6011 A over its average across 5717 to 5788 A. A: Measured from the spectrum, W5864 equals 1.1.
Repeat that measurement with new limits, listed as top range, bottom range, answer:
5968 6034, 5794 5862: 1.05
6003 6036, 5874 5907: 1.40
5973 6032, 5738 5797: 1.09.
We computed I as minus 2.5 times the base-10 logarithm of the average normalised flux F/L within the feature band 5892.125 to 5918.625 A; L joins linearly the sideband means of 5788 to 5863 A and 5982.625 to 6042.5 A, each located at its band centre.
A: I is 0.241 mag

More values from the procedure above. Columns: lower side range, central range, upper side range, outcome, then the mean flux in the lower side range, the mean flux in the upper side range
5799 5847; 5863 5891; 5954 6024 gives 0.15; 4.4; 4.32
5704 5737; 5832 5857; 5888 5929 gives -0.15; 4.12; 3.54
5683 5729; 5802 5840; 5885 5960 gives -0.11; 4.08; 3.85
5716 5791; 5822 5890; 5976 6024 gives 0.04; 4.26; 4.29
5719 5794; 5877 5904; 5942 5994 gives 0.39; 4.28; 4.35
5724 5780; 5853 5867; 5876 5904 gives -0.25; 4.31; 3.06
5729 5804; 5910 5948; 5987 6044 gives 0.02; 4.31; 4.37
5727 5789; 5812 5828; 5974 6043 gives -0.01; 4.28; 4.35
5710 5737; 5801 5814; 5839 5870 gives -0.07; 4.15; 4.26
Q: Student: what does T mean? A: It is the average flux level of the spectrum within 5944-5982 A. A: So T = 4.36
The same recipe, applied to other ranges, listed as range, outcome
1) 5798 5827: 4.43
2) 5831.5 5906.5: 3.8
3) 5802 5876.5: 4.32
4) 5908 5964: 4.3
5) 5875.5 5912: 3.32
